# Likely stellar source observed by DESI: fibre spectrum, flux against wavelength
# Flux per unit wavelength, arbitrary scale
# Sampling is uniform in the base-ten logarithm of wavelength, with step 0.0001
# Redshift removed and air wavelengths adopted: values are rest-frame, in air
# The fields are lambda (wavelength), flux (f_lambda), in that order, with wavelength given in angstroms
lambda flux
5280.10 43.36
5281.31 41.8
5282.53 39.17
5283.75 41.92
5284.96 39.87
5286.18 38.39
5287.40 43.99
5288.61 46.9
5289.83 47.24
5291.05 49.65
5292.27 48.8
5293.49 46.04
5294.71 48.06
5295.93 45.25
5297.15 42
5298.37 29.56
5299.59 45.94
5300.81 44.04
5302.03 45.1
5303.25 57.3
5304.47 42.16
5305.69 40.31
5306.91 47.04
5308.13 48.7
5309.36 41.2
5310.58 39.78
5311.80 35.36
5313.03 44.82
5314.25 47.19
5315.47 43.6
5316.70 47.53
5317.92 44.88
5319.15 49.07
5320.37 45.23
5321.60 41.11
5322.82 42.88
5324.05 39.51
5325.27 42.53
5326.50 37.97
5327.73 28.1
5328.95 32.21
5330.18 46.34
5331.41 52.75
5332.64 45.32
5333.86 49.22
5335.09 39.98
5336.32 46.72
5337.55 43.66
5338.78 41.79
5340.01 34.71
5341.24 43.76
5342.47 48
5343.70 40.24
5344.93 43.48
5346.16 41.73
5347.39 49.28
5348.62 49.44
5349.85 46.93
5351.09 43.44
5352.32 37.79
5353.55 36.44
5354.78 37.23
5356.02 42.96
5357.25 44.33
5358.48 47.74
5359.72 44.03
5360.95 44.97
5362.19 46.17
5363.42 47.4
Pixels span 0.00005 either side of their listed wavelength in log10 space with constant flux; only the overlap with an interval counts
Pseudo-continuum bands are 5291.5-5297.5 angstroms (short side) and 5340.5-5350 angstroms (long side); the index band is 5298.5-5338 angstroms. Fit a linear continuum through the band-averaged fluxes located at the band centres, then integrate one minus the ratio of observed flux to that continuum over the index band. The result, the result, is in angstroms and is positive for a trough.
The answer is 1.9 angstroms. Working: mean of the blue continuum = 46.3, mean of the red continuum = 45.2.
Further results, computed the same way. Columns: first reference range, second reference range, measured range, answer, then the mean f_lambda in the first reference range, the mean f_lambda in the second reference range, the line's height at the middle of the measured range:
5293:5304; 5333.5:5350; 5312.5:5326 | 0.03 angstroms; 44.8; 44.1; 44.4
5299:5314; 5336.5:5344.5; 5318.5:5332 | 0.51 angstroms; 44.4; 42.3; 43.2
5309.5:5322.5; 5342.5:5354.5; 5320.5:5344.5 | 0.83 angstroms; 43.8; 43.3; 43.5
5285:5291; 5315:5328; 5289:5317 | -0.79 angstroms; 44.2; 42.4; 43.4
